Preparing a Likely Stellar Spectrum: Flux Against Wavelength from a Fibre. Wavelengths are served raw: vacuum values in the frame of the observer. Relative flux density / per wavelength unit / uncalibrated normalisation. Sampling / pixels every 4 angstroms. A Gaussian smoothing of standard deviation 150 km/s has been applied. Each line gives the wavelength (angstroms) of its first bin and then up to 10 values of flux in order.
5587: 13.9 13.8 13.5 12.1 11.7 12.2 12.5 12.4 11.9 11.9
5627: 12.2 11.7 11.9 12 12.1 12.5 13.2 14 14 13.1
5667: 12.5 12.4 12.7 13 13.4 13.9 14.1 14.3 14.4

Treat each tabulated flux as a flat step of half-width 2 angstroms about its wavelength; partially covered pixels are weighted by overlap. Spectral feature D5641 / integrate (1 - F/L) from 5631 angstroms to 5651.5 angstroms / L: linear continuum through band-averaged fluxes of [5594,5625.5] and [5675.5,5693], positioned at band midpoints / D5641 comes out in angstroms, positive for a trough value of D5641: 0.9 angstroms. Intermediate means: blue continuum 12.2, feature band 12.2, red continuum 13.5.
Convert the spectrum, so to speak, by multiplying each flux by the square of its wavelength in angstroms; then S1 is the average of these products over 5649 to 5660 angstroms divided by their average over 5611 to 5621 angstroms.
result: 1.1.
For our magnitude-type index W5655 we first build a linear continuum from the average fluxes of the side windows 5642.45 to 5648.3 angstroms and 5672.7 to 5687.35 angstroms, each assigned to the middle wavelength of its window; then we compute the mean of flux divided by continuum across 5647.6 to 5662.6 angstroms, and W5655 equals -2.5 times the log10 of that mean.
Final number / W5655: -0.08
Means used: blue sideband 12.3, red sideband 13.2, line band 13.6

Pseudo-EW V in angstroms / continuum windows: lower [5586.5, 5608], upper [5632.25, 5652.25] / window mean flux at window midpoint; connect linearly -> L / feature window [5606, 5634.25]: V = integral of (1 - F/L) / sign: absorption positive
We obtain 1.0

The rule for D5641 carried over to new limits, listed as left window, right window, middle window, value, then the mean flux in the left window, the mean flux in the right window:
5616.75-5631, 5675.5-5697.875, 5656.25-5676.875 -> 0.24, 12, 13.7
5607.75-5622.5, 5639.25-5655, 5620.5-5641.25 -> 0.87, 12.2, 12.7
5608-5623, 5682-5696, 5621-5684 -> 2.07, 12.2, 13.9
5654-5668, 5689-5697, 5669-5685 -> 1.09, 13.4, 14.2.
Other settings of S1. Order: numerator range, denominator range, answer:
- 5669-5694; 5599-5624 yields 1.13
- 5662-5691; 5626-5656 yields 1.07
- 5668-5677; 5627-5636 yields 1.07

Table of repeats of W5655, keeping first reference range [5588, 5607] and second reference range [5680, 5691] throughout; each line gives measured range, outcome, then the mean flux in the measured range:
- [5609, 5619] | 0.05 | 12.3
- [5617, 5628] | 0.09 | 12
